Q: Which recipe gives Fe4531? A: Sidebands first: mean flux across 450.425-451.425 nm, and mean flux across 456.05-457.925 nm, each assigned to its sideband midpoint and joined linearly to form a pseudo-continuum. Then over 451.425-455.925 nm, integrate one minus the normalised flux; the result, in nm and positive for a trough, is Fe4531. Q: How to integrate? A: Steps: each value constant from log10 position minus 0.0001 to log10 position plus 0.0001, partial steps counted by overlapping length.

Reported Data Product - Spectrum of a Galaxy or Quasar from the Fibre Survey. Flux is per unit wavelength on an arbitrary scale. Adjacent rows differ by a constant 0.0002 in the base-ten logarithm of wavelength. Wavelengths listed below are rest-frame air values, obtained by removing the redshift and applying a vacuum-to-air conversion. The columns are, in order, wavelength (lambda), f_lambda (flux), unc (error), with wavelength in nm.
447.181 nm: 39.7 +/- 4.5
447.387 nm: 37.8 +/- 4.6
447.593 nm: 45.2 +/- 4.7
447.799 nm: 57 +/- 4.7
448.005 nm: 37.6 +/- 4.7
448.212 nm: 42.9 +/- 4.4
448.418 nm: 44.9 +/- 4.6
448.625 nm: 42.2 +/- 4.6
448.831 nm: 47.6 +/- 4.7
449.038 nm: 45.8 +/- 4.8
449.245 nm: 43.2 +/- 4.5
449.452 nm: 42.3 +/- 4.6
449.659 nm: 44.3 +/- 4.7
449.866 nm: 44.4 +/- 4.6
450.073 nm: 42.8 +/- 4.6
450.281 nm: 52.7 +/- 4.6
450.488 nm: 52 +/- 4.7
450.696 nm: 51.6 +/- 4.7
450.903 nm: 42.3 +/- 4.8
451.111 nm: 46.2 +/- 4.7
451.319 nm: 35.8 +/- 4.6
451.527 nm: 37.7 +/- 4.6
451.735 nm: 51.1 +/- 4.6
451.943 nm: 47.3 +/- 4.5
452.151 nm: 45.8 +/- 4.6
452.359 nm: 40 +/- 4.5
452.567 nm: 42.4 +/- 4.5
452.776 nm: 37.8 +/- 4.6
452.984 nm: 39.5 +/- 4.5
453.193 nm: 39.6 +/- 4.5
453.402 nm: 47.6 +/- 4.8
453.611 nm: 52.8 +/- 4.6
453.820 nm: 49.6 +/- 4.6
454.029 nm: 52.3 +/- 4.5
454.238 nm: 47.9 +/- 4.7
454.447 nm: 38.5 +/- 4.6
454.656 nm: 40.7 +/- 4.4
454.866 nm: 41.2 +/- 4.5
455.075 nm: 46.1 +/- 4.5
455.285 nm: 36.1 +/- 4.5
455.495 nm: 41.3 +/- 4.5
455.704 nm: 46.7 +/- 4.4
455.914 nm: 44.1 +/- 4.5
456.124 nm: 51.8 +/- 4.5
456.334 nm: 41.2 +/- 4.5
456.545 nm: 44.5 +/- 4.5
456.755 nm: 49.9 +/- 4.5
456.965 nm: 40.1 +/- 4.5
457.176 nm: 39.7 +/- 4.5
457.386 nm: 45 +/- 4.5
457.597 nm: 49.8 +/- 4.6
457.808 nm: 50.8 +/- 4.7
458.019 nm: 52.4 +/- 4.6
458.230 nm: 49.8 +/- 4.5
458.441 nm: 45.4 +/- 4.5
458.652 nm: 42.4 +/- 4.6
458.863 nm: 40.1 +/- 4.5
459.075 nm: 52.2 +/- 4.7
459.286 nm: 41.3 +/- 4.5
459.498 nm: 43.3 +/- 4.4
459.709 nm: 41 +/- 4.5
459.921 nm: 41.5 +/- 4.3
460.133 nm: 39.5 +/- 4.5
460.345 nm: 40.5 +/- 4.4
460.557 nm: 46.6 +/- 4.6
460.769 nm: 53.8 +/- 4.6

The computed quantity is 0.16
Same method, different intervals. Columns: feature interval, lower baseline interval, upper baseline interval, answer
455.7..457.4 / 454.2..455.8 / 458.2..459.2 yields -0.04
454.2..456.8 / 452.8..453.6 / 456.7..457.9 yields 0.05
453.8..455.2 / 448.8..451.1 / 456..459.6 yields 0.04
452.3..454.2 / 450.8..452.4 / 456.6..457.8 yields -0.04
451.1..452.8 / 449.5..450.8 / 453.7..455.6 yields 0.13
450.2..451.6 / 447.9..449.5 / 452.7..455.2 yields -0.05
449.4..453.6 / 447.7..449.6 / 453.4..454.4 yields 0.27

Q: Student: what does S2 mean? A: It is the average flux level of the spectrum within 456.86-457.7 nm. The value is 43.6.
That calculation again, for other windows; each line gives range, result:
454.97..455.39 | 41.1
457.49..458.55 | 49.6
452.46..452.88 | 40.1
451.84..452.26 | 46.5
